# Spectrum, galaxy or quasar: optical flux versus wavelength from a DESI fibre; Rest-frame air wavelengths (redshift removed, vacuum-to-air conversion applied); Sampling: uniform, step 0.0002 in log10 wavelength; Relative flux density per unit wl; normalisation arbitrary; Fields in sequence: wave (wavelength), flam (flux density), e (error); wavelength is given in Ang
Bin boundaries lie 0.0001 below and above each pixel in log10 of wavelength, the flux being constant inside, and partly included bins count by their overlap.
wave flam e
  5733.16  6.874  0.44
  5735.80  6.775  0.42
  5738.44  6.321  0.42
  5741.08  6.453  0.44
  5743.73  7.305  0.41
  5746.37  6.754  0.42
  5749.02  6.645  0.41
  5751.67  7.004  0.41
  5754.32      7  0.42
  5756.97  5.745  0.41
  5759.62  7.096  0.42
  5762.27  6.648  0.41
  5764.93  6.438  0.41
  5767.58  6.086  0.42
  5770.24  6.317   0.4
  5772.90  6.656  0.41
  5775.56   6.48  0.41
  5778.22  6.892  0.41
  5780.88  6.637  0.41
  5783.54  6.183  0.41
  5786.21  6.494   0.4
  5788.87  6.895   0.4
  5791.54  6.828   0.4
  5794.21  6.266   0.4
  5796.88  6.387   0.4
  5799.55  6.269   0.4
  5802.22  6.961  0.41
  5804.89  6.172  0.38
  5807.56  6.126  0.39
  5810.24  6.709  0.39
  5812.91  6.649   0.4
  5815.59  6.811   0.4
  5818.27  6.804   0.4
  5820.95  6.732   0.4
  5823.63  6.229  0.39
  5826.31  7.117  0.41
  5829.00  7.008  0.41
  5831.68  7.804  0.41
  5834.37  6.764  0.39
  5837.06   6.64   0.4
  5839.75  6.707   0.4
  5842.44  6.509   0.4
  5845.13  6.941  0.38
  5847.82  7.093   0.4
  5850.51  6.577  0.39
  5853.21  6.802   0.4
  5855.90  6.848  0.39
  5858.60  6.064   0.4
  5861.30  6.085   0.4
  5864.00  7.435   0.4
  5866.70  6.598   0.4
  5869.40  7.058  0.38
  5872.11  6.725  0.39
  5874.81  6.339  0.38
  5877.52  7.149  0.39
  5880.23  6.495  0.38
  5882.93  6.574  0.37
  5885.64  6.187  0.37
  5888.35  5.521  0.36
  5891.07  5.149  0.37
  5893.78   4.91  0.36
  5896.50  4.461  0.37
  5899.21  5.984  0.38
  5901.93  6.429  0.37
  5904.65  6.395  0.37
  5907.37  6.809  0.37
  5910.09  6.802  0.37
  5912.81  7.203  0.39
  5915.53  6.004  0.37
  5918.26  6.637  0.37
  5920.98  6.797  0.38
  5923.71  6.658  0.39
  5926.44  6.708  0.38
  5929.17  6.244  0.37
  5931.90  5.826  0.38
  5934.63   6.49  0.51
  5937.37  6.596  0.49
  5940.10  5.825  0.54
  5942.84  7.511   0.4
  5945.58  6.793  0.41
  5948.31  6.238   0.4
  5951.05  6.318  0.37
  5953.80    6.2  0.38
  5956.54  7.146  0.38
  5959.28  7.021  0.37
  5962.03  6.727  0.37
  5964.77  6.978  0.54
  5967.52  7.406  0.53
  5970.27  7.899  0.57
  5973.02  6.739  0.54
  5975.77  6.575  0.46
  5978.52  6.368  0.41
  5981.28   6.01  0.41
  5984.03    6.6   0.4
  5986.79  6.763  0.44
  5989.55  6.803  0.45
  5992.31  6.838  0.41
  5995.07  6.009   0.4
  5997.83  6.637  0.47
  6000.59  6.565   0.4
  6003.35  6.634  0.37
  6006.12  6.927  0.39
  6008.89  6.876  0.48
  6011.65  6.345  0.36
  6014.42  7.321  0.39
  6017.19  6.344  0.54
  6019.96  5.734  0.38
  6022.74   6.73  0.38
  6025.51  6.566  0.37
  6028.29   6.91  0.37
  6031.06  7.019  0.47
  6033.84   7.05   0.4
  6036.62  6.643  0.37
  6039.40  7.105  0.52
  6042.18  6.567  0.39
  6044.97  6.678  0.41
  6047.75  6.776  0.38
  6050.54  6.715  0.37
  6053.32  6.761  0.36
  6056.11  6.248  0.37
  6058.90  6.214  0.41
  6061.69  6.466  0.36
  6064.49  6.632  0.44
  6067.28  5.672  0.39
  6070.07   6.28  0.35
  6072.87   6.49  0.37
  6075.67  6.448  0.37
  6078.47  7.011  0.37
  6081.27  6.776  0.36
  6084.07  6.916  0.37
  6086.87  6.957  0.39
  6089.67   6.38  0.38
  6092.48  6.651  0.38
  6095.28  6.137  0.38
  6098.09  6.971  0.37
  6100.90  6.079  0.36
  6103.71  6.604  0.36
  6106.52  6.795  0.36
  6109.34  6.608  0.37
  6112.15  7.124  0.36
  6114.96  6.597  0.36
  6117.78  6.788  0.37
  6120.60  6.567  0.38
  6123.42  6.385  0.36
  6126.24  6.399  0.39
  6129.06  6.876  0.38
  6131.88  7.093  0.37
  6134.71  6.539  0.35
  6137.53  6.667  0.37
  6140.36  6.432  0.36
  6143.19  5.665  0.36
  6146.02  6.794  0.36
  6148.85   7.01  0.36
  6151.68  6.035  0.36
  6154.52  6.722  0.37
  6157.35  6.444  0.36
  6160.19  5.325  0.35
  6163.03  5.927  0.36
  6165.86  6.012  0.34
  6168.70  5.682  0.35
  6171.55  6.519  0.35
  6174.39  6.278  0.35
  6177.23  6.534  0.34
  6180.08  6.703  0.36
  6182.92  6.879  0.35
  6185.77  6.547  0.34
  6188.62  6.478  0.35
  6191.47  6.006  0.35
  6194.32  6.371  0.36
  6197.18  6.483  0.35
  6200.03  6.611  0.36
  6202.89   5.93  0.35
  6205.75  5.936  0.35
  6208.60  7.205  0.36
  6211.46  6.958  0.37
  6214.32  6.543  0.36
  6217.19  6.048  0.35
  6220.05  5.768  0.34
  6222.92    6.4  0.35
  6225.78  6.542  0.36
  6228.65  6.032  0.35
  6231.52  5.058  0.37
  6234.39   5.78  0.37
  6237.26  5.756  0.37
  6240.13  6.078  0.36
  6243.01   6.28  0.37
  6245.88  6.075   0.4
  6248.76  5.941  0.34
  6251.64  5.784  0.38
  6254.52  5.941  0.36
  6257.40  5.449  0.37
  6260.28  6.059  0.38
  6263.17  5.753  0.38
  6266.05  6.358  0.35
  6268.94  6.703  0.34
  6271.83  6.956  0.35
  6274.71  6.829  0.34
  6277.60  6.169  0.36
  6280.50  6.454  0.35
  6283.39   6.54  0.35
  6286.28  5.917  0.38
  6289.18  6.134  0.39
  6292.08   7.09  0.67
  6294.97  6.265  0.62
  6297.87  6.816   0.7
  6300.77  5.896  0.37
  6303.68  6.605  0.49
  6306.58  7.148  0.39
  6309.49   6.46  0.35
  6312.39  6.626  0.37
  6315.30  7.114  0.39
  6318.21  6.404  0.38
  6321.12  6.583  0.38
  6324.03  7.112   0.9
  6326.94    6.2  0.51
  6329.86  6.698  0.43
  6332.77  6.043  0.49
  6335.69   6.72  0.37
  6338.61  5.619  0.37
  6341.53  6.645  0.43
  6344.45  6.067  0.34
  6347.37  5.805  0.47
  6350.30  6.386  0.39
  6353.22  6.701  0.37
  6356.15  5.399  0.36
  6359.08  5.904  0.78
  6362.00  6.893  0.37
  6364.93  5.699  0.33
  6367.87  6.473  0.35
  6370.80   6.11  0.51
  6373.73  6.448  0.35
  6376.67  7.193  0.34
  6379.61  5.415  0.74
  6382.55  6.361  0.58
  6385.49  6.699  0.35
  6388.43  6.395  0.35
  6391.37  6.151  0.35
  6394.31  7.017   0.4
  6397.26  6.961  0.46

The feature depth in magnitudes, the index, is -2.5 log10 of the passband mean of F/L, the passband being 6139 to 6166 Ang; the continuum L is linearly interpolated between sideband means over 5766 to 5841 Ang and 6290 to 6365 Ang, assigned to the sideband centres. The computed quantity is 0.042 mag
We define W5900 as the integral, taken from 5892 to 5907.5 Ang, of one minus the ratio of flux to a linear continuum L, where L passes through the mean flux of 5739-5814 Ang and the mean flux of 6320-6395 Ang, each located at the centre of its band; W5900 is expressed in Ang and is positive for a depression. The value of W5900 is 1.9 Ang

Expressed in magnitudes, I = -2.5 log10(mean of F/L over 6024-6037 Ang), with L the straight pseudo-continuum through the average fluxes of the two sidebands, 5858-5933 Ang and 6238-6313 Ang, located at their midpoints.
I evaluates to -0.09 mag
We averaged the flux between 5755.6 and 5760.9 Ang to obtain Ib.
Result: 6.42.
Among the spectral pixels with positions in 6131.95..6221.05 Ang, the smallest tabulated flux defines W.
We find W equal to 5.325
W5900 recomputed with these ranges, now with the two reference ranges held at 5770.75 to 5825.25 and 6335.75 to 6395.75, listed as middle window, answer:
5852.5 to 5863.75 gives 0.0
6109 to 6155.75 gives -1.5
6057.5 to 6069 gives 0.3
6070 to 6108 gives -1.2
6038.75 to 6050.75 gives -0.6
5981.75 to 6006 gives -0.5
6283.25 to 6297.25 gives -0.2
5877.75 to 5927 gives 2.2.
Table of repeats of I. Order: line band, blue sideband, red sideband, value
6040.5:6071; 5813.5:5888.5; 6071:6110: 0.029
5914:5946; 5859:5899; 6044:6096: -0.038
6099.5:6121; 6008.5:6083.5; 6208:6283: -0.030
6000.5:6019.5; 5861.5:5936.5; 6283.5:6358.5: -0.052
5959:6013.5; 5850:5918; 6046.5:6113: -0.045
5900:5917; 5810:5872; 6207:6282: 0.016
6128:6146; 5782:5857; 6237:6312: -0.023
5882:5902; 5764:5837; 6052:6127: 0.182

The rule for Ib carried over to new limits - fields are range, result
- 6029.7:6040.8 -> 6.95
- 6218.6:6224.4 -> 6.09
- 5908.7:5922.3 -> 6.69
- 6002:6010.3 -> 6.81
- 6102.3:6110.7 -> 6.66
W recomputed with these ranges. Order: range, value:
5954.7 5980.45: 6.368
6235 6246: 5.756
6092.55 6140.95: 6.079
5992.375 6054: 5.734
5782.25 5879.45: 6.064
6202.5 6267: 5.058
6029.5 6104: 5.672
